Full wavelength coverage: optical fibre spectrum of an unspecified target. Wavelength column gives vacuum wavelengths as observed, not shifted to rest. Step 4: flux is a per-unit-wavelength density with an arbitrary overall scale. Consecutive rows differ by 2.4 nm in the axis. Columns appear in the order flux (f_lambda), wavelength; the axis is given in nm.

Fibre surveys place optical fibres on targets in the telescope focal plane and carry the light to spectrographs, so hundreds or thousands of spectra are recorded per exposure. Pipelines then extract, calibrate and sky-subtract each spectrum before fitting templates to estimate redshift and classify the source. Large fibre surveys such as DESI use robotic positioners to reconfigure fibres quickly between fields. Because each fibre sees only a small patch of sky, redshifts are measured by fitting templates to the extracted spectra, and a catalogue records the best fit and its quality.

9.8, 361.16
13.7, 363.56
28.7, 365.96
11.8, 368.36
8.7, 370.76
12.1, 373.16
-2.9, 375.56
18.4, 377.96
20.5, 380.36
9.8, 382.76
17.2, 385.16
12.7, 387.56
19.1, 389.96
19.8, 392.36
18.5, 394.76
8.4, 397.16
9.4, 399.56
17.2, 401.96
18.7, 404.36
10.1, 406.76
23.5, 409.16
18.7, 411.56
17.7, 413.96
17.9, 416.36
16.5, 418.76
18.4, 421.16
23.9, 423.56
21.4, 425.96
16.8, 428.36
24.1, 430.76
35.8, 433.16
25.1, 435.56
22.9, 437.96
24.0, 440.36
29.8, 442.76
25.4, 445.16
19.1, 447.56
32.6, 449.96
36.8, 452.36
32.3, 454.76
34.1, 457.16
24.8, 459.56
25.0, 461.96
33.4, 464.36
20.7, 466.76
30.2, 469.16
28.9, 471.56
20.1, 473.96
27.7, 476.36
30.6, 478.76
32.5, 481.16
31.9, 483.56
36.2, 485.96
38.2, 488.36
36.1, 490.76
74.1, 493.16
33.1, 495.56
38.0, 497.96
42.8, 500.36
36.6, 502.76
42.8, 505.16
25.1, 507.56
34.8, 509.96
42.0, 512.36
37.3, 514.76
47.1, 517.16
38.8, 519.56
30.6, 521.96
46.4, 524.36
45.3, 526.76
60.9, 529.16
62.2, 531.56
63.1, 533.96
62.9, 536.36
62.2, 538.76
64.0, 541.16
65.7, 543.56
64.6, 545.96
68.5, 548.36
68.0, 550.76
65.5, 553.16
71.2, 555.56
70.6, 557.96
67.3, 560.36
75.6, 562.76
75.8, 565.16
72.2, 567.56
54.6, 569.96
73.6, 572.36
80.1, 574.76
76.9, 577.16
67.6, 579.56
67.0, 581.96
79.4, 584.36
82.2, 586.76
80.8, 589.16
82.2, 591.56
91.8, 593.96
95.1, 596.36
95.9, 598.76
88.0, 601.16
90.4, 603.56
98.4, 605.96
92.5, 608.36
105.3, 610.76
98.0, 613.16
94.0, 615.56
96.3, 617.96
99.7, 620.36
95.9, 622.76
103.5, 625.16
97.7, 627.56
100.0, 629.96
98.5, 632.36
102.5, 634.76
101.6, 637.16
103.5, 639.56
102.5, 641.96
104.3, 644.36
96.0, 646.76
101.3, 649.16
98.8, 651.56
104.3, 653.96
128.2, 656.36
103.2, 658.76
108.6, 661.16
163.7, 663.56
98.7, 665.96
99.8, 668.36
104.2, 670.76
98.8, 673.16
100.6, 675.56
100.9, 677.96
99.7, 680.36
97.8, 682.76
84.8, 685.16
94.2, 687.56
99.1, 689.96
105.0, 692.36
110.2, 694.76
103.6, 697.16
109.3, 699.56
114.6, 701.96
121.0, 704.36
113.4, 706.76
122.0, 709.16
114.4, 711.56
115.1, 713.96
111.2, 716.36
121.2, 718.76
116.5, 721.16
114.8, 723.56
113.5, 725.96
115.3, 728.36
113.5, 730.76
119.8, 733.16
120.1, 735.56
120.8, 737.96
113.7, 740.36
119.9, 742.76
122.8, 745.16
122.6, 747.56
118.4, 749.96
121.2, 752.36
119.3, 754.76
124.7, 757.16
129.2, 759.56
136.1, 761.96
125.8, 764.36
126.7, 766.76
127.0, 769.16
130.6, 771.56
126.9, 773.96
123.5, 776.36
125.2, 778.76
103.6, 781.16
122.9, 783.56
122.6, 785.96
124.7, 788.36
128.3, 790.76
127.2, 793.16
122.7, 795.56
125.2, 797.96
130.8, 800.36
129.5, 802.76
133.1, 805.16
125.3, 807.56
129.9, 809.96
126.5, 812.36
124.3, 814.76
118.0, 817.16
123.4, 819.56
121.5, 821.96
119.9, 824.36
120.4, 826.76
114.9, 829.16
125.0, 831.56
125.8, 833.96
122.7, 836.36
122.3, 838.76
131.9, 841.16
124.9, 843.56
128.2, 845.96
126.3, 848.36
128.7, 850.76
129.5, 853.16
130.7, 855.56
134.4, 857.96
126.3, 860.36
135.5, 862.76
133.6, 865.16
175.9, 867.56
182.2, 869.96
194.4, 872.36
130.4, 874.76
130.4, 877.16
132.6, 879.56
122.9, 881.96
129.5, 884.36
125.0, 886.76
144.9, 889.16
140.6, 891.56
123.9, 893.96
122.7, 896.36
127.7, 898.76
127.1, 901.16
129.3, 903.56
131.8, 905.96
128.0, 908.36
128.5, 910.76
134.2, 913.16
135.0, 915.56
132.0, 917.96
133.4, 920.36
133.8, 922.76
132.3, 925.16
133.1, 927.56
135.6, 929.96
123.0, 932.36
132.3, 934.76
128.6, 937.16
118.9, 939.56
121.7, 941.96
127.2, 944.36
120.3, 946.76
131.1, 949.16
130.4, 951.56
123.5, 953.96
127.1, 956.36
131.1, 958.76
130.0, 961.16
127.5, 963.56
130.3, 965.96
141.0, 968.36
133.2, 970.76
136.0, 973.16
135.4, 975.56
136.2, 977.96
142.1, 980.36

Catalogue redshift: 0.32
